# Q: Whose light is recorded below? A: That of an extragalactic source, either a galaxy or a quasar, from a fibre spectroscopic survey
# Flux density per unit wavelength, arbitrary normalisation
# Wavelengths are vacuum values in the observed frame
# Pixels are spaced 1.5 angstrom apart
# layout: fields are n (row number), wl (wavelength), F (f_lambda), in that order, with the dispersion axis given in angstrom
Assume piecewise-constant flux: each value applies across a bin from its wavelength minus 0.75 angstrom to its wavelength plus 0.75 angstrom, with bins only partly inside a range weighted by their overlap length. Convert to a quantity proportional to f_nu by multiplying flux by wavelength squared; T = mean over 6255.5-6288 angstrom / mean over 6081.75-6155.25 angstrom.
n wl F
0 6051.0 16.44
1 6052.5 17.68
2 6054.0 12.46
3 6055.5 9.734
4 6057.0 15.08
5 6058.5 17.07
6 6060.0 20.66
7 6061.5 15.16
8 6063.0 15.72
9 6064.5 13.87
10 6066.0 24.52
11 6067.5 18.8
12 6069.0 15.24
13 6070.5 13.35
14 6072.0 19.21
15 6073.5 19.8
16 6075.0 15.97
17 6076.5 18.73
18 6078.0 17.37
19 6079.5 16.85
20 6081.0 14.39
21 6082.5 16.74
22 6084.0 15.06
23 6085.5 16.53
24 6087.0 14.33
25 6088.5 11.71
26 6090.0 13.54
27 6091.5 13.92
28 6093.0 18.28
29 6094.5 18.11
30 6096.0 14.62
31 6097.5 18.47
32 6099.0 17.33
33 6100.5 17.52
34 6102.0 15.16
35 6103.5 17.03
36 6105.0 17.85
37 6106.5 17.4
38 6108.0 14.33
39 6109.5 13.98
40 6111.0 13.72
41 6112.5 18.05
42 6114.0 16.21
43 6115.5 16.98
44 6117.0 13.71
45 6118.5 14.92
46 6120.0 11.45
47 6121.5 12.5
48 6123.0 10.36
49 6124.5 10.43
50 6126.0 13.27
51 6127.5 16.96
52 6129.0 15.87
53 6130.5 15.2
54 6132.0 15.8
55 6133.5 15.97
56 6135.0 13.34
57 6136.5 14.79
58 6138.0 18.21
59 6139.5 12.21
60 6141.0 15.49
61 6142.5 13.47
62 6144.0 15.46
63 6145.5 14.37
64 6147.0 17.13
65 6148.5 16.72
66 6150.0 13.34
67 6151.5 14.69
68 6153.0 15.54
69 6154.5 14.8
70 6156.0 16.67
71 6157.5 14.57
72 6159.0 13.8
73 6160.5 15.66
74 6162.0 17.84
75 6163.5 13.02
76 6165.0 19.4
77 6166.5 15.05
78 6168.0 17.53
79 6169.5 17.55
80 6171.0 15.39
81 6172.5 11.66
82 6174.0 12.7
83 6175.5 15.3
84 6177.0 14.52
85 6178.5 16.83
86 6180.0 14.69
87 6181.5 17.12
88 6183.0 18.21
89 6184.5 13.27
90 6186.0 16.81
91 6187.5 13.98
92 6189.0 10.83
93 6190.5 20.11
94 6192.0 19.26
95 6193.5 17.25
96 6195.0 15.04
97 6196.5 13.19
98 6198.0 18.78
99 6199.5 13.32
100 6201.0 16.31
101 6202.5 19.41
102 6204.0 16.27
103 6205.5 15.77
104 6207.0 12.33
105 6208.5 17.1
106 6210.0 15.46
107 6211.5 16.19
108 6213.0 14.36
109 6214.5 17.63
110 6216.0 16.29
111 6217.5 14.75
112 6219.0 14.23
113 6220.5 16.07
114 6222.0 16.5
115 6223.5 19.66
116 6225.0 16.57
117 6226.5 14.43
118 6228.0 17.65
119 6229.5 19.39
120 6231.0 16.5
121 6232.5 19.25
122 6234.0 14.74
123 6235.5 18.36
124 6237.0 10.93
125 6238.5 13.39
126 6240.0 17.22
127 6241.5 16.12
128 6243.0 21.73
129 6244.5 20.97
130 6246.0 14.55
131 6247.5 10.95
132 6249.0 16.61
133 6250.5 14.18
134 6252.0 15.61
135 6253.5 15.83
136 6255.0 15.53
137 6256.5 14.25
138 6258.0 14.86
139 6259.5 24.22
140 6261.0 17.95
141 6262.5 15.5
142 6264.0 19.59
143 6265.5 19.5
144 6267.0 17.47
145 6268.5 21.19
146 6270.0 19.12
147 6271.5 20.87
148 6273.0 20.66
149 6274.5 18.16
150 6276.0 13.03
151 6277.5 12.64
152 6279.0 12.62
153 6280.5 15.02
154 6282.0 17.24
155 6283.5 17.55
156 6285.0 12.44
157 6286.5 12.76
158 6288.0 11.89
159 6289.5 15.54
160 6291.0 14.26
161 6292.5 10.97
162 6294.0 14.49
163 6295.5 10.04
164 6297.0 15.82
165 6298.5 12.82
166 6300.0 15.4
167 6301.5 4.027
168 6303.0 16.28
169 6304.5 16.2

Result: 1.17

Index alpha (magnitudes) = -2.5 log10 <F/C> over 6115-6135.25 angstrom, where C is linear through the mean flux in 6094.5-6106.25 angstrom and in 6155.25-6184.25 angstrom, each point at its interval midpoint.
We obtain 0.17 mag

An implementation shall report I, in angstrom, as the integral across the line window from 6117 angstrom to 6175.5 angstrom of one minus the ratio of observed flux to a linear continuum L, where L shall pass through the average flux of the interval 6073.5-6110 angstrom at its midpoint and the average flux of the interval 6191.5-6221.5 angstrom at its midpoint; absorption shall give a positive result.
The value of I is 4.5 angstrom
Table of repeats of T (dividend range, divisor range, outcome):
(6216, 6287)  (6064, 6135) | 1.11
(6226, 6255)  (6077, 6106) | 1.06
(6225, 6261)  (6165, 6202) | 1.07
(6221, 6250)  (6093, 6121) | 1.08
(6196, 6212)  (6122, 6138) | 1.13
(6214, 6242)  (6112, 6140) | 1.16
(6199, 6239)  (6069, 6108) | 1.03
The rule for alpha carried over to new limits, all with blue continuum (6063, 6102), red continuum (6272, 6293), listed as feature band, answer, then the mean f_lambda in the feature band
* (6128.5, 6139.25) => 0.044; 15.4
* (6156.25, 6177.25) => 0.031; 15.3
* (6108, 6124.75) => 0.163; 14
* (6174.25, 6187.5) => 0.002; 15.6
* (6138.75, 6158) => 0.069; 15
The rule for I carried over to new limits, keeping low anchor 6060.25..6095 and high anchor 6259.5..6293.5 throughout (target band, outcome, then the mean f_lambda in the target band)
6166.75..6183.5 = 0.9 angstrom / 15.5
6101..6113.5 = 0.3 angstrom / 16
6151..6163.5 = 0.8 angstrom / 15.3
